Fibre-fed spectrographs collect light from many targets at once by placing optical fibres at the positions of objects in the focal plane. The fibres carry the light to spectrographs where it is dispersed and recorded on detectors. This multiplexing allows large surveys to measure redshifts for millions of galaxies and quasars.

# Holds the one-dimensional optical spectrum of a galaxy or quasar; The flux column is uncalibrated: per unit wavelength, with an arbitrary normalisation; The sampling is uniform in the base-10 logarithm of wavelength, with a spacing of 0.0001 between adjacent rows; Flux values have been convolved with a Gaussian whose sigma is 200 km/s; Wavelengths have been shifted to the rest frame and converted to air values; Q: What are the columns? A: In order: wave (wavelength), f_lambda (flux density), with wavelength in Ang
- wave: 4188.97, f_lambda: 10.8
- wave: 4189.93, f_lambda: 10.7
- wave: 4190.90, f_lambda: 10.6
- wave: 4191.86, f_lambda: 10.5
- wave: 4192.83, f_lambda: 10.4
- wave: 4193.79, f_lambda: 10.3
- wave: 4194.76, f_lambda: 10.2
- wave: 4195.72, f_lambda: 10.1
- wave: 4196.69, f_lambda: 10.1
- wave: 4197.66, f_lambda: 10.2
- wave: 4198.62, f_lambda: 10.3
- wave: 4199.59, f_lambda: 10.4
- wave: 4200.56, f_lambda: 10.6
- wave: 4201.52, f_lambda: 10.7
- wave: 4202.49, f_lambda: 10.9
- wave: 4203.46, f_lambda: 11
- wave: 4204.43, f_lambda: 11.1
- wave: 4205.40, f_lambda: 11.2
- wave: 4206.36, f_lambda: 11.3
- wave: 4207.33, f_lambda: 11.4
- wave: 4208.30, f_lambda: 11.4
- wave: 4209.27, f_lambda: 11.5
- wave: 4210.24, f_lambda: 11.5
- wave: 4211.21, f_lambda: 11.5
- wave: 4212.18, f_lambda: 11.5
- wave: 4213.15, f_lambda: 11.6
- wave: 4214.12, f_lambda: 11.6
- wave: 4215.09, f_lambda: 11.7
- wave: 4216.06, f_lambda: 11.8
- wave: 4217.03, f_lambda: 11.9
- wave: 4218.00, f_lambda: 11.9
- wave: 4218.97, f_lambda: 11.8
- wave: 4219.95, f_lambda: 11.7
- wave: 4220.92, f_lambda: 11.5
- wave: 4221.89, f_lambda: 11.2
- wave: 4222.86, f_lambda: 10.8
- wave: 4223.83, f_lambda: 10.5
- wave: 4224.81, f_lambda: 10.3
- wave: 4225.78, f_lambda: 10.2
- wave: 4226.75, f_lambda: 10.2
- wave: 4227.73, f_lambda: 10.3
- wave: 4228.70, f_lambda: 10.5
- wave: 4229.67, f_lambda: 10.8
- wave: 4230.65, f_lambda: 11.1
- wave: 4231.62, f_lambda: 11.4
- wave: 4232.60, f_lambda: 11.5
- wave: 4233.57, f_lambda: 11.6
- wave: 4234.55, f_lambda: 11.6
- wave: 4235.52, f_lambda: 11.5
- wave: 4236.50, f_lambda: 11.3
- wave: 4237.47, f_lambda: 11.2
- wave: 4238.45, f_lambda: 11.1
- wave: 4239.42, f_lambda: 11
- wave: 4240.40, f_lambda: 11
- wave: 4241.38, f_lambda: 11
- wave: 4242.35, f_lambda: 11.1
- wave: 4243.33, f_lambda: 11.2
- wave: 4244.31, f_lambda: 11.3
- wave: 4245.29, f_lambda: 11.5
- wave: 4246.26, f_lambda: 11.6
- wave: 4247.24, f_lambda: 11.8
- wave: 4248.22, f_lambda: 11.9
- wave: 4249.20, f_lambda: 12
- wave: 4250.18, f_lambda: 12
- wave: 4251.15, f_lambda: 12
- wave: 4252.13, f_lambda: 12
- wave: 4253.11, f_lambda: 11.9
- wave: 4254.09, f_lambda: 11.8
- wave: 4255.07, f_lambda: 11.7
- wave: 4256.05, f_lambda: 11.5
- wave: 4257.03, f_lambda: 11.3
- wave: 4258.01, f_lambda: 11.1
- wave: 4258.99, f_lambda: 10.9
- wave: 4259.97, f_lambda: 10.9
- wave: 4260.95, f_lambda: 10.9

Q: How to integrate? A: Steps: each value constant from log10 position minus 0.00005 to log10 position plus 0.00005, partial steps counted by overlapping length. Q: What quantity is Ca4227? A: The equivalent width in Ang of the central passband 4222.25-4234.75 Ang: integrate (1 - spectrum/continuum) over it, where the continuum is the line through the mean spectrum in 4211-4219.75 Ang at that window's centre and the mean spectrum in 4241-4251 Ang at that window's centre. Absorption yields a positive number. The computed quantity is 0.9 Ang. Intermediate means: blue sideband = 11.7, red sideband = 11.6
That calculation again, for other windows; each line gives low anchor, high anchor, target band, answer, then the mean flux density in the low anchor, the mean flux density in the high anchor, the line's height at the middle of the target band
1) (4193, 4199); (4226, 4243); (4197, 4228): -1.56 Ang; 10.2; 11.1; 10.6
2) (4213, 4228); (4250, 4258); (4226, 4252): 0.46 Ang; 11.2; 11.7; 11.5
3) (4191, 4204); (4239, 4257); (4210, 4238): -0.53 Ang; 10.4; 11.6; 11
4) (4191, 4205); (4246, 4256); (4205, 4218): -0.85 Ang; 10.5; 11.9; 10.8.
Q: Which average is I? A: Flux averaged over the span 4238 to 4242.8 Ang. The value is 11.1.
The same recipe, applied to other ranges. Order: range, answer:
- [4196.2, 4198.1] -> 10.1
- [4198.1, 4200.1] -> 10.4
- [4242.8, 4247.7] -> 11.5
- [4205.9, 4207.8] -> 11.3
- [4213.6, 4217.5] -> 11.8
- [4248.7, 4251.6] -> 12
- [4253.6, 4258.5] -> 11.5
